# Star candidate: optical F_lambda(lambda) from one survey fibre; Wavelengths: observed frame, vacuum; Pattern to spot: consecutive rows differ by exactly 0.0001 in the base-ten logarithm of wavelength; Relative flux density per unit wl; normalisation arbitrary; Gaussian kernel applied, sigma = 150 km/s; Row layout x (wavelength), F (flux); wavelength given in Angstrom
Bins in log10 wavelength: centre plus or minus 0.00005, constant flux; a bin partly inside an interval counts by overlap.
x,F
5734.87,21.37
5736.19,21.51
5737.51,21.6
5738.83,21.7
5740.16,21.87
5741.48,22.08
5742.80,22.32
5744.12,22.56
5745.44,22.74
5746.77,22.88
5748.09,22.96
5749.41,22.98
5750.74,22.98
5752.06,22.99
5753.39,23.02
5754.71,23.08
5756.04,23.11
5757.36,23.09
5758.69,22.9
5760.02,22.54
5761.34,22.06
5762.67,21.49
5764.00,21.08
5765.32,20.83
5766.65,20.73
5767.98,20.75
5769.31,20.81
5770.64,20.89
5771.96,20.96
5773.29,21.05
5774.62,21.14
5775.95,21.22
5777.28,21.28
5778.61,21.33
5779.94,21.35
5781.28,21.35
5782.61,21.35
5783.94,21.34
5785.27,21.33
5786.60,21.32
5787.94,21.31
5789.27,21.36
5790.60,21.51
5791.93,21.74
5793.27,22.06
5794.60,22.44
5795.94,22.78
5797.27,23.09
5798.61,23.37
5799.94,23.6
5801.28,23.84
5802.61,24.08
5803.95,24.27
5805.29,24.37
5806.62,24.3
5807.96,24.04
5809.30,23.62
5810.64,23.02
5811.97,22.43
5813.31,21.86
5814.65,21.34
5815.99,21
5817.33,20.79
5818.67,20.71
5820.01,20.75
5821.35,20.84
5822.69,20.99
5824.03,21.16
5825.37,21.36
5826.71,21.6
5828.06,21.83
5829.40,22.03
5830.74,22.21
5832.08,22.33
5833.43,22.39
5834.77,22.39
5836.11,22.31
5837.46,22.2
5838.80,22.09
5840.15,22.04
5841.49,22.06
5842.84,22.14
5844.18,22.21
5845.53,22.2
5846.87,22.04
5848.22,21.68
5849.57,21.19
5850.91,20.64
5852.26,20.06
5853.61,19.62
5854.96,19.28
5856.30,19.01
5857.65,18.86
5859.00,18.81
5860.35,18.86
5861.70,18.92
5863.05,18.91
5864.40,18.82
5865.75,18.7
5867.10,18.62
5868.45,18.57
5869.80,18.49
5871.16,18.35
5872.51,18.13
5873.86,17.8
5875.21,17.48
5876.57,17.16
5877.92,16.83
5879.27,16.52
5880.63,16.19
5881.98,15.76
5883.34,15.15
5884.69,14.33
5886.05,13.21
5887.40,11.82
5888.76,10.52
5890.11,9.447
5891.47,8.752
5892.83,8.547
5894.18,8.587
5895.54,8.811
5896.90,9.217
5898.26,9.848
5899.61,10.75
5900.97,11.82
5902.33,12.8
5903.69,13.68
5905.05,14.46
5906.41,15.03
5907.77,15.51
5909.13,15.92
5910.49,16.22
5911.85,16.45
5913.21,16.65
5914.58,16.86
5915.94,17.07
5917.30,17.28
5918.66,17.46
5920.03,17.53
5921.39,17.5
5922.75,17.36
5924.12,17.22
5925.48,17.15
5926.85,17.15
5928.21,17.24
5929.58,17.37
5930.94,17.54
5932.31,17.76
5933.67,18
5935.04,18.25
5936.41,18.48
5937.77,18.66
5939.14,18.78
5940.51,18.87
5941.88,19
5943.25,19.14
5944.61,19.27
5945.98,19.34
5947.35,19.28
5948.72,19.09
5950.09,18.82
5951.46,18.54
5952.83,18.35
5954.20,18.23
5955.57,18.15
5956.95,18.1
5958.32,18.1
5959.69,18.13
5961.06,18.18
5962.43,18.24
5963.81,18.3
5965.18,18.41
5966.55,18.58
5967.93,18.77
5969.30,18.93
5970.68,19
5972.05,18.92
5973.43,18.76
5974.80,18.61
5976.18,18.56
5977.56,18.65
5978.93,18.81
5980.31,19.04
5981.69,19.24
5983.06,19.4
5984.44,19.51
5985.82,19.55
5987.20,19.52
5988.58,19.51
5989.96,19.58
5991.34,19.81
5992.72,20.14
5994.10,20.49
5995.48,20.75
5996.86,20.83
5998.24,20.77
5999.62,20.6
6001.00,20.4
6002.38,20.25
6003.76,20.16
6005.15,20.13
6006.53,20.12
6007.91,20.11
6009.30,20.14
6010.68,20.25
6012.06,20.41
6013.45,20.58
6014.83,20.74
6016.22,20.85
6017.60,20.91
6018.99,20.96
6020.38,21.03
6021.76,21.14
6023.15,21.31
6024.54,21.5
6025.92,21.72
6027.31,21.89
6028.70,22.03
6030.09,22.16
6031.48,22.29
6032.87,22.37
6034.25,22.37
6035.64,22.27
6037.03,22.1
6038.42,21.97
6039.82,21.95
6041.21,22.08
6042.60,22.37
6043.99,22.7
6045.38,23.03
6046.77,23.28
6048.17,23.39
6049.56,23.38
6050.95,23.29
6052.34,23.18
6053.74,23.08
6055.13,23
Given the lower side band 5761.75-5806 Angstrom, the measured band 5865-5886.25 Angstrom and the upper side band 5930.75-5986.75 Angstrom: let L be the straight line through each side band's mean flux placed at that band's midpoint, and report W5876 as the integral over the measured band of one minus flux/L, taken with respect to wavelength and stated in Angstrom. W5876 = 3.3 Angstrom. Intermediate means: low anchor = 21.9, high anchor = 18.7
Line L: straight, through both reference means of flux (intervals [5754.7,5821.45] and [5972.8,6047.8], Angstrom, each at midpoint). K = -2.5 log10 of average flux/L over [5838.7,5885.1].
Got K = 0.14 mag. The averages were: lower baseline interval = 22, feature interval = 19.1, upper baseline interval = 20.8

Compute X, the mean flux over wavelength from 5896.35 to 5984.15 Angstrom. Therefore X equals 17.4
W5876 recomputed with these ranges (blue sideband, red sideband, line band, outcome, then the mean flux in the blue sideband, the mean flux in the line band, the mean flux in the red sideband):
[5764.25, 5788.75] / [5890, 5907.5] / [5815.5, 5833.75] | -4.5 Angstrom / 21.1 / 21.4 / 11.1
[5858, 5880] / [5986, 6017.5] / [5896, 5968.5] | 8.2 Angstrom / 18.2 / 17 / 20.3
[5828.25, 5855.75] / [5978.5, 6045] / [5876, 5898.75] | 9.6 Angstrom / 21.7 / 12.4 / 20.8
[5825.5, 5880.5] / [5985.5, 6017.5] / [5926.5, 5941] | 1.6 Angstrom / 20.1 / 18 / 20.3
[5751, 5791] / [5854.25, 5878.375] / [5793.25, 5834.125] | -4.4 Angstrom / 21.6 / 22.4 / 18.4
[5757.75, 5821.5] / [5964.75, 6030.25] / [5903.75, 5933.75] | 5.8 Angstrom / 22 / 16.8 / 20.1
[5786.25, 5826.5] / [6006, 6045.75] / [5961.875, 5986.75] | 3.2 Angstrom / 22.3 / 18.9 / 21.5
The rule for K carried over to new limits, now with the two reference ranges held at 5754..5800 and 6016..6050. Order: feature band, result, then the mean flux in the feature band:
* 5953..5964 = 0.205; 18.2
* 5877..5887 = 0.382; 15.4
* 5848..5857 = 0.087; 20.1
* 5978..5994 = 0.131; 19.5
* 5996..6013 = 0.085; 20.4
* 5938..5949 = 0.152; 19.1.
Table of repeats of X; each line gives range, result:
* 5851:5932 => 15.8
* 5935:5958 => 18.7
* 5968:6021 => 19.9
